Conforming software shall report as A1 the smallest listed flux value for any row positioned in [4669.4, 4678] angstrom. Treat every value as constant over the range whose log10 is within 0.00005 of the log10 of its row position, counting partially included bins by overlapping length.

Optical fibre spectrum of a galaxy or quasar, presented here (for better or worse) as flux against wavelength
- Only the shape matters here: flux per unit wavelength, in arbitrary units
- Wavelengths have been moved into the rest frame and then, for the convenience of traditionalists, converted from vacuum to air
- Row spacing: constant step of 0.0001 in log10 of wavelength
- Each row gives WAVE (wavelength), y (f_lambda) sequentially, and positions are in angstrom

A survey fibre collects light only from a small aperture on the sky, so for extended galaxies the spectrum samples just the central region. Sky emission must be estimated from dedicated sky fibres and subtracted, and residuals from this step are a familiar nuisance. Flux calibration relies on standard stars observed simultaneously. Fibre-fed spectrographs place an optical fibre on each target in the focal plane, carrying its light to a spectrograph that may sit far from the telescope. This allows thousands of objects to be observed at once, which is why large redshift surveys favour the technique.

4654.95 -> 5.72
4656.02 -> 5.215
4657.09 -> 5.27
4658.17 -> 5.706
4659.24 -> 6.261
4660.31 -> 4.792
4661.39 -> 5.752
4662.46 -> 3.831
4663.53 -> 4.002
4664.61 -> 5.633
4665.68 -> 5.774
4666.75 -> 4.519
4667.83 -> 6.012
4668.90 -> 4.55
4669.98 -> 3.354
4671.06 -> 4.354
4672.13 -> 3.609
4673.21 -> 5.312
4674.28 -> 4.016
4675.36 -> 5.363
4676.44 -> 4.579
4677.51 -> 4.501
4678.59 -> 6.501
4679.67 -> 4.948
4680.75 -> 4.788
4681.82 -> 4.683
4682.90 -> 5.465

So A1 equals 3.354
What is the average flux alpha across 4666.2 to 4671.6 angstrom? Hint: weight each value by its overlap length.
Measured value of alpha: 4.56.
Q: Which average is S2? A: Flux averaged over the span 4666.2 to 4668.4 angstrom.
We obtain 5.27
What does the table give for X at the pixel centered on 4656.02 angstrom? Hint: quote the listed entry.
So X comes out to 5.215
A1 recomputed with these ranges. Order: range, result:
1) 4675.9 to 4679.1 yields 4.501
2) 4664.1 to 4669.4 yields 4.519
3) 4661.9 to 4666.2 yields 3.831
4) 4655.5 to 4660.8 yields 4.792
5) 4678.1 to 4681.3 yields 4.788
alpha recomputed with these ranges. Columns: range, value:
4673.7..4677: 4.67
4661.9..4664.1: 3.96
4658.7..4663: 5.16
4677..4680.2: 5.32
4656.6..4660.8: 5.52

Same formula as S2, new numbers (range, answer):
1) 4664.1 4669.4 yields 5.31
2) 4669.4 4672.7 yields 3.79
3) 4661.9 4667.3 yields 4.76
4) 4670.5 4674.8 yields 4.32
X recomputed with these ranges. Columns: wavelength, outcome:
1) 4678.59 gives 6.501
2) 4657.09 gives 5.27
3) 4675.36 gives 5.363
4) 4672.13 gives 3.609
